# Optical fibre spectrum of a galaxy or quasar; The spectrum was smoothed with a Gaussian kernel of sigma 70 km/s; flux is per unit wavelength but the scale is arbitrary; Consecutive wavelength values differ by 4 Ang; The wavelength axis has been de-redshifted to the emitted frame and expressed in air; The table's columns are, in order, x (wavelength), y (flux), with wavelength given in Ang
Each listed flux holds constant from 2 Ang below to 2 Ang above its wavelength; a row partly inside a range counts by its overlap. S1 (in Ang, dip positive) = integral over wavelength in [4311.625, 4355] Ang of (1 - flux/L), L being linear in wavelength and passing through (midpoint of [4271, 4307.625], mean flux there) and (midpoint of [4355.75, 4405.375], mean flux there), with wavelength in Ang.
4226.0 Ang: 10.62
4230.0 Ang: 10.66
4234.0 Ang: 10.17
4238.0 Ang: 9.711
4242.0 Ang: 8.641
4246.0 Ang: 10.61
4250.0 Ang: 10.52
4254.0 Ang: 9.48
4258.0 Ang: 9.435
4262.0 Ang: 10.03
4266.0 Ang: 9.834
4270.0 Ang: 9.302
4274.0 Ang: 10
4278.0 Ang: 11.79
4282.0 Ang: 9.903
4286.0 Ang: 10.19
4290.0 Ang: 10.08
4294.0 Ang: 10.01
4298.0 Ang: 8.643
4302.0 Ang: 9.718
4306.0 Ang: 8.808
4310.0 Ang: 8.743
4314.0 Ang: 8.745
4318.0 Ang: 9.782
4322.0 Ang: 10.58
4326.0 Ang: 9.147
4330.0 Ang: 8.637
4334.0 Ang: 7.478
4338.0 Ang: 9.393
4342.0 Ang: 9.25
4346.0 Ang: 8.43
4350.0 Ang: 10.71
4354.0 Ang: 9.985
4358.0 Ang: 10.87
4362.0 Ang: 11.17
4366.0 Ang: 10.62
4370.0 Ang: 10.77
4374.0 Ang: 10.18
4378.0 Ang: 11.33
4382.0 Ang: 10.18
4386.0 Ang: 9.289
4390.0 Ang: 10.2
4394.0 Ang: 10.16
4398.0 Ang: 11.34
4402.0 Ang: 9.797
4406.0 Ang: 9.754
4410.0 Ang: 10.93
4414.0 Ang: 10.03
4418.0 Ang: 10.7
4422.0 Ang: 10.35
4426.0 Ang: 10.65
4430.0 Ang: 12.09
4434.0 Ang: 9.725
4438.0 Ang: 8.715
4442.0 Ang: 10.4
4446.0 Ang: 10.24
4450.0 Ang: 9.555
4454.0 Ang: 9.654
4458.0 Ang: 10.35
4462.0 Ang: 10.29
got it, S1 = 3.9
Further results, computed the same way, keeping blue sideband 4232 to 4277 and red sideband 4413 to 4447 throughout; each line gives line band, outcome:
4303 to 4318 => 1.5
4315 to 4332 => 0.9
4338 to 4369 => 0.0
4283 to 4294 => -0.2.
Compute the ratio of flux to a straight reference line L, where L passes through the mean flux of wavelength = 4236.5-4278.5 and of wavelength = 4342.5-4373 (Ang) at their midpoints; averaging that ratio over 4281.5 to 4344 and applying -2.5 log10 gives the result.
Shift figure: 0.090 mag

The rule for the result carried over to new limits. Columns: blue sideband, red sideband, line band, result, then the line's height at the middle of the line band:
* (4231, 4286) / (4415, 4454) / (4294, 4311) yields 0.11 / 10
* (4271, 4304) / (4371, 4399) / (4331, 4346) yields 0.18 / 10.2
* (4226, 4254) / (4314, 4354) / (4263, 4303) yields -0.03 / 9.7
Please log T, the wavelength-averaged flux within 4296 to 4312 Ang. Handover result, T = 8.98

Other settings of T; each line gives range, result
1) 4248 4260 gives 9.81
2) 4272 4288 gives 10.5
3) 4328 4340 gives 8.5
